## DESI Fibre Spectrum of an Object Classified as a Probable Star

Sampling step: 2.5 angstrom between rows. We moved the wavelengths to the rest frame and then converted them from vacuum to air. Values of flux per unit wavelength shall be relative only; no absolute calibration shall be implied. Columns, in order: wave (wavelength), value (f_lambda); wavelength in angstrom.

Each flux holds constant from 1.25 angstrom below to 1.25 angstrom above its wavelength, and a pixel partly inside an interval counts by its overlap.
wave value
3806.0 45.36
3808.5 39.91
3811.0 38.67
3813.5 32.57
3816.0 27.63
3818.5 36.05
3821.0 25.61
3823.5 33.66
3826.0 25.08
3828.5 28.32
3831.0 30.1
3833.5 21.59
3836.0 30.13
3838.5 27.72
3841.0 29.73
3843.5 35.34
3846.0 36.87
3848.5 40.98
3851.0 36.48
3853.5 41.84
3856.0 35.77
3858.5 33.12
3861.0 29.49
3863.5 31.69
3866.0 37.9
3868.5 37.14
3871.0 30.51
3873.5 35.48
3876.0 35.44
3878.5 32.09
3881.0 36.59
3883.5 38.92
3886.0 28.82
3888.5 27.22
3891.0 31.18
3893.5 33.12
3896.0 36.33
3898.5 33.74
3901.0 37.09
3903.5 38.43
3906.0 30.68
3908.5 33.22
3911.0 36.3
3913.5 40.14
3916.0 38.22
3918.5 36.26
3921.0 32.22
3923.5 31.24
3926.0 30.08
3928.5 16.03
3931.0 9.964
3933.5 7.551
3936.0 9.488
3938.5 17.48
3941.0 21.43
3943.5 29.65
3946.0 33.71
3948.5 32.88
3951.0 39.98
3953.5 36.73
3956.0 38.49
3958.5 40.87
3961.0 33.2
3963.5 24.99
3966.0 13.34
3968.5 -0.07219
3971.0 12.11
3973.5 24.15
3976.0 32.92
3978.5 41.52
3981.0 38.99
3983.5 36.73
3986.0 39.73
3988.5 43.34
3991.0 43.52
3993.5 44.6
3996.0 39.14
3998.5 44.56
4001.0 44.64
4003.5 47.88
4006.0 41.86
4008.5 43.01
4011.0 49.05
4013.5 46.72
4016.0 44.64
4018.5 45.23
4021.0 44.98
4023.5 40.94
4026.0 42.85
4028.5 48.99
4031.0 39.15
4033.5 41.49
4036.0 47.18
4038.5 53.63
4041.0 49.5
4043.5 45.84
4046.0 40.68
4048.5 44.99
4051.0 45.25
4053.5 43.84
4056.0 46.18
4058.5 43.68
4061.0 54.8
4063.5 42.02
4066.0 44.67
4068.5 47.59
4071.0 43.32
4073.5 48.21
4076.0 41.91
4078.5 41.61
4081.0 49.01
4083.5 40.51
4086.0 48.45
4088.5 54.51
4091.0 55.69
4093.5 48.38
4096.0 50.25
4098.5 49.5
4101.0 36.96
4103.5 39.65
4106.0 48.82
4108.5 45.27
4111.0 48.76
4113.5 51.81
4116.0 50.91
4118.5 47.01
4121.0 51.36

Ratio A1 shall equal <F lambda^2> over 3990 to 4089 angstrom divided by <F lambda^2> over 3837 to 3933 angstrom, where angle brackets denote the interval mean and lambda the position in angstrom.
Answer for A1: 1.48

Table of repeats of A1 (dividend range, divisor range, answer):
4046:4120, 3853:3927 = 1.50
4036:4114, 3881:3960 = 1.64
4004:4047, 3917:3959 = 1.74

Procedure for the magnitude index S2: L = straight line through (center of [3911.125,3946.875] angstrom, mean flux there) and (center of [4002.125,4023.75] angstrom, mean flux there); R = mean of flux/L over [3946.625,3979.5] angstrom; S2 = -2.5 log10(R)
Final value 0.16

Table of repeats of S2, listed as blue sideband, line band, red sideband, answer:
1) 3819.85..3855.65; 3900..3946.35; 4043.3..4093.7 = 0.31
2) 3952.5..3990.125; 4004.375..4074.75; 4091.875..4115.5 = -0.17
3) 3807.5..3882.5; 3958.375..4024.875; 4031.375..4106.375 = 0.13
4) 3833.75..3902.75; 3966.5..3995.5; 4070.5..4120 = 0.25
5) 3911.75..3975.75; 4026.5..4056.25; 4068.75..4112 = -0.15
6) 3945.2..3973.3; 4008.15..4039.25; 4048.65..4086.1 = -0.18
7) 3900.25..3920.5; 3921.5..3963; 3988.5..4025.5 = 0.41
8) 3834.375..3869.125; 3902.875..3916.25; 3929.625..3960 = -0.21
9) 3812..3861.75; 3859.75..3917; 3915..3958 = -0.16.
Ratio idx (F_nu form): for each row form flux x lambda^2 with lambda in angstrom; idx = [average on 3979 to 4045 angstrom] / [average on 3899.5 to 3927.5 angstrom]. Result 1.34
